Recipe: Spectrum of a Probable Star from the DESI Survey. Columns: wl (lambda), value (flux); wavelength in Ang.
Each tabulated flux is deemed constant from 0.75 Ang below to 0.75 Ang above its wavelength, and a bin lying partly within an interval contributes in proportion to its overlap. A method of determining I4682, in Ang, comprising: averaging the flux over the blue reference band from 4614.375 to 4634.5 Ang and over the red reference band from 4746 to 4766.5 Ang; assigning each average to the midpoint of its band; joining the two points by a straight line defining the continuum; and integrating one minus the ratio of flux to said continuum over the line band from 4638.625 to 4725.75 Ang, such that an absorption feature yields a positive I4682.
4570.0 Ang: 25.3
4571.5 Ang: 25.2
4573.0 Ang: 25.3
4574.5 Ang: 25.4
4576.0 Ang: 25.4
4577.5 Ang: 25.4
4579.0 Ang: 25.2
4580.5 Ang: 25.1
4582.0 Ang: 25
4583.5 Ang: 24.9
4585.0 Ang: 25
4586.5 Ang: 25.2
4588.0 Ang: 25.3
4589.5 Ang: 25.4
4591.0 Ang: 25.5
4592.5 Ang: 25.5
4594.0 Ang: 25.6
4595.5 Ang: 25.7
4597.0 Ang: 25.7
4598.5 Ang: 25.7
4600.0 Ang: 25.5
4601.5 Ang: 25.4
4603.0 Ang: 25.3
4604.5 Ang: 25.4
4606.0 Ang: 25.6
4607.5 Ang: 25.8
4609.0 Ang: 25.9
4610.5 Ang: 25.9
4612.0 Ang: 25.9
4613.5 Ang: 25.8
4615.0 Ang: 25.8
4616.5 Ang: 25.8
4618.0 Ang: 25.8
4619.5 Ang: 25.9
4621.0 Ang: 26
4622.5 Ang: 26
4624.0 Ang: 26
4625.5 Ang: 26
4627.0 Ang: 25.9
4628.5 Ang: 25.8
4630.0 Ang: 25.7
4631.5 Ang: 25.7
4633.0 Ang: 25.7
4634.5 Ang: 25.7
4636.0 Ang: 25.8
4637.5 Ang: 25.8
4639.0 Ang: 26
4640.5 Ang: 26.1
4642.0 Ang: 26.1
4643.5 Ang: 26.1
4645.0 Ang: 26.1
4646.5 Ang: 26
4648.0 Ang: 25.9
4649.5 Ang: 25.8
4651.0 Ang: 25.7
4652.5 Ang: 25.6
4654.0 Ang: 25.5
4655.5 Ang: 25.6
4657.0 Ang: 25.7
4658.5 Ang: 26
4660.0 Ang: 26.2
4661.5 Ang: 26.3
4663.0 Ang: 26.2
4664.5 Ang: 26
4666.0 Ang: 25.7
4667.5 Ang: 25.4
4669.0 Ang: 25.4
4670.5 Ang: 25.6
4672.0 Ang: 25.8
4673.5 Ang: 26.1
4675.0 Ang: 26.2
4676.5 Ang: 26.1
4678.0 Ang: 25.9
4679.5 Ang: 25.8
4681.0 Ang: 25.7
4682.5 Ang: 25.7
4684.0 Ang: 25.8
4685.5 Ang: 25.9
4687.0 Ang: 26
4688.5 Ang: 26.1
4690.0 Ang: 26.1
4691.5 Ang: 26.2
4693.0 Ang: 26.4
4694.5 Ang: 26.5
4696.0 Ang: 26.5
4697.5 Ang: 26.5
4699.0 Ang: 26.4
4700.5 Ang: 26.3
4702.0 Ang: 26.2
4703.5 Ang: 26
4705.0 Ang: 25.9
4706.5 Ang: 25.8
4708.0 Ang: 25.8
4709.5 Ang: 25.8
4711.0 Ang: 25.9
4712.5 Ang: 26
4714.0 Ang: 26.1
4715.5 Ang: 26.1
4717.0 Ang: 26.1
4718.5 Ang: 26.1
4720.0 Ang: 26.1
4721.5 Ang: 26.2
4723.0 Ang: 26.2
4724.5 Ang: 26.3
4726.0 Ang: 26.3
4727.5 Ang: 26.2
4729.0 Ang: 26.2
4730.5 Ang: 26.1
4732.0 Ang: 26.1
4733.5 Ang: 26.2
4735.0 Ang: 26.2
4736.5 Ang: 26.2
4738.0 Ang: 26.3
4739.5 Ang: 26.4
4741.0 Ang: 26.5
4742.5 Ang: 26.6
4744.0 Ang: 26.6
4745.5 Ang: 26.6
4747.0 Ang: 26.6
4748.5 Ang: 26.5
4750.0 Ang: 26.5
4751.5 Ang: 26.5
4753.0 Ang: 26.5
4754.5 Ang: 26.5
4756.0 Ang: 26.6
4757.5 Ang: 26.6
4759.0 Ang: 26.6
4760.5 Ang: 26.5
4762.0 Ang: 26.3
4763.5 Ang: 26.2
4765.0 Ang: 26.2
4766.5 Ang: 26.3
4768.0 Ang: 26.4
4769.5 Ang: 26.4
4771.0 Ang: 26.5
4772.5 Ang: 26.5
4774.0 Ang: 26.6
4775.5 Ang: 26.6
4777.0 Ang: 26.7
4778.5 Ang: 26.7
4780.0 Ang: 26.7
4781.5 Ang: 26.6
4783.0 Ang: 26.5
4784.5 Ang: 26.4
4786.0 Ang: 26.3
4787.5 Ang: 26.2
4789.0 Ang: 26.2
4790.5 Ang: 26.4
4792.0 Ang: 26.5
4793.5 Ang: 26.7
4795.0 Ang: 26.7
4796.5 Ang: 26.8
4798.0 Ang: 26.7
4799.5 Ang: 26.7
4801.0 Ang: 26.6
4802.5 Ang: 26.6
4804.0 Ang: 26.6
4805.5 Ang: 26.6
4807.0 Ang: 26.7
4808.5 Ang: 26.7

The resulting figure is 0.4 Ang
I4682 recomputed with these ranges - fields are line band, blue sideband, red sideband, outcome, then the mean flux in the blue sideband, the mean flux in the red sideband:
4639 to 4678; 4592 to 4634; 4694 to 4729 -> 0.06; 25.7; 26.1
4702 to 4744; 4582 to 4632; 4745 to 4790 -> 0.16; 25.6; 26.5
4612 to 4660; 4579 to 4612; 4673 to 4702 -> -0.21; 25.5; 26.1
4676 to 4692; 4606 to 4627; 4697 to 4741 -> 0.08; 25.9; 26.1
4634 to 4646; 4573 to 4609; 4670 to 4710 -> -0.12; 25.4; 26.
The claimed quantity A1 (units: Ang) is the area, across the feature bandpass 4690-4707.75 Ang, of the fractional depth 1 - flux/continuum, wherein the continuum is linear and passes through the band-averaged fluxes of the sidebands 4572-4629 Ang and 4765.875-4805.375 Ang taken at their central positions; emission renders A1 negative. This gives -0.10 Ang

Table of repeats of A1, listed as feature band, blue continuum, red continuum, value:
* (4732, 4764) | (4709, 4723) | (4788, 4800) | -0.2 Ang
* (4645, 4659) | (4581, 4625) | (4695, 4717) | 0.0 Ang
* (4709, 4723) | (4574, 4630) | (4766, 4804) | 0.1 Ang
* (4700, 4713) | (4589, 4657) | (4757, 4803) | 0.1 Ang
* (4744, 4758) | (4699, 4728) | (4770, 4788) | -0.1 Ang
